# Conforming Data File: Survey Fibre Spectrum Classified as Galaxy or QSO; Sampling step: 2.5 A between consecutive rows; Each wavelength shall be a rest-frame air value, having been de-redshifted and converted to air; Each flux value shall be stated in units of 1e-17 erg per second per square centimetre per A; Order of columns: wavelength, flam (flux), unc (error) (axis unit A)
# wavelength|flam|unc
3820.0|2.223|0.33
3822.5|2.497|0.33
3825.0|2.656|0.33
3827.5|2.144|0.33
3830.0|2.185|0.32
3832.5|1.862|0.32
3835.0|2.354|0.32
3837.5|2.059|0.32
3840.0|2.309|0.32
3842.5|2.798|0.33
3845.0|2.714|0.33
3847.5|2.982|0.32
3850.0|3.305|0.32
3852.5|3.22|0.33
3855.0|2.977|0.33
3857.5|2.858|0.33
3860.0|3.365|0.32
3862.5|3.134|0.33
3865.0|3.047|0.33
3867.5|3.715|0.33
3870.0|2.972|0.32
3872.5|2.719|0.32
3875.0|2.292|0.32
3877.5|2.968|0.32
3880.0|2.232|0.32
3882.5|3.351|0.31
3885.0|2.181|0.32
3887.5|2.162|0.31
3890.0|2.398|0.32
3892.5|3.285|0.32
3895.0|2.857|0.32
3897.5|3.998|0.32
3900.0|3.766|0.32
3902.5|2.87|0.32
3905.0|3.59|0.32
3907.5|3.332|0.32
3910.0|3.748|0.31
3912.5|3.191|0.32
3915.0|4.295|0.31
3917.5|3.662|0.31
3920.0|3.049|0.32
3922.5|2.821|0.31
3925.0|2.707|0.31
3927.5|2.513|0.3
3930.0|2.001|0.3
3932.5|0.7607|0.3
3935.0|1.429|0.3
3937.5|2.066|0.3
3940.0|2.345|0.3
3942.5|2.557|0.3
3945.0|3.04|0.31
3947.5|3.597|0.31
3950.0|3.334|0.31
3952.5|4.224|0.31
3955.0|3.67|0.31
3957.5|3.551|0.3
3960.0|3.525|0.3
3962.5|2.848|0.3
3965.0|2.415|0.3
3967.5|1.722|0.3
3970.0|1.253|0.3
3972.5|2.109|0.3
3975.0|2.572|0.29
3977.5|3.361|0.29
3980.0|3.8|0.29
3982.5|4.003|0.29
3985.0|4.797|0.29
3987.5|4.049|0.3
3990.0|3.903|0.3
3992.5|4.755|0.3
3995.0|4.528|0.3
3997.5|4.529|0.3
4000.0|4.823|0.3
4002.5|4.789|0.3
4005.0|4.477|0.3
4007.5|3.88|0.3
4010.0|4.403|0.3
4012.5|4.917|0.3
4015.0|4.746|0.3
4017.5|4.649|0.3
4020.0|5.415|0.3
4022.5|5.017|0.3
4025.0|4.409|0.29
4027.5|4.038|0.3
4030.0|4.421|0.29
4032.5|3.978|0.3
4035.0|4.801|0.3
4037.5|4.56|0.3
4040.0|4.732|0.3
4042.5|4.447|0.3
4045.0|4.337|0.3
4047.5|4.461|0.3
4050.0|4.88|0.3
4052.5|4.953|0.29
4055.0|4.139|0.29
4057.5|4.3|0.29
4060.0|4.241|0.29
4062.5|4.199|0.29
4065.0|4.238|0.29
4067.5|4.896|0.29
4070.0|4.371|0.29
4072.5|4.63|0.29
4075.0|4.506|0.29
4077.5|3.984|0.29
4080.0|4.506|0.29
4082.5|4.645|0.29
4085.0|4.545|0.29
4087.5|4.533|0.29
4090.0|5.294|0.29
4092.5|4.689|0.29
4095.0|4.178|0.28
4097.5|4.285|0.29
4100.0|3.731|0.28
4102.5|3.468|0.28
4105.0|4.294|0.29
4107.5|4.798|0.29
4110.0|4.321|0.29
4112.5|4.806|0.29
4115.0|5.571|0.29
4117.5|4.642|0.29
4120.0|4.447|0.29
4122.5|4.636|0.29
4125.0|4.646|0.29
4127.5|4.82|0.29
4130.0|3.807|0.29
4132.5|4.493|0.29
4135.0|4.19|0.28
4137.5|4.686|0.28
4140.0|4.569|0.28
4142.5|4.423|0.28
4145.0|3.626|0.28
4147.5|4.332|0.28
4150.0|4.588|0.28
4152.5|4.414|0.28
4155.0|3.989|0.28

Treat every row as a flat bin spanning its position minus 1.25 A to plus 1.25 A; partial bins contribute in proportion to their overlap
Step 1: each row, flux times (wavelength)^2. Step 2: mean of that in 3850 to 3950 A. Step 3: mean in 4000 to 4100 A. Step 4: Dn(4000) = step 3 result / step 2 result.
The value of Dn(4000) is 1.68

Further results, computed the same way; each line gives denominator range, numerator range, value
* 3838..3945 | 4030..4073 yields 1.69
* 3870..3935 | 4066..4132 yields 1.72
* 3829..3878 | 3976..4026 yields 1.72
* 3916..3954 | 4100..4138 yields 1.82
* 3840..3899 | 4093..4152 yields 1.71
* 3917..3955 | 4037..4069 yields 1.77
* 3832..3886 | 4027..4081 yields 1.75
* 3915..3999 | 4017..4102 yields 1.52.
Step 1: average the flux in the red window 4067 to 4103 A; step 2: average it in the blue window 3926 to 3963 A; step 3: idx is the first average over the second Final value 1.60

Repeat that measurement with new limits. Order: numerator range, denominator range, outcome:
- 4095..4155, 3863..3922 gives 1.41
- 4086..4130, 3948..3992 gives 1.38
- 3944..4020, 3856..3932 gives 1.25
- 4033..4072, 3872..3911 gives 1.51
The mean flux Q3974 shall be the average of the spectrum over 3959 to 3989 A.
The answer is 3.04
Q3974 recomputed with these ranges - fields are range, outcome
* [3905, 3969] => 2.9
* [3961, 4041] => 4.02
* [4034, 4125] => 4.5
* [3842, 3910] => 3.02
